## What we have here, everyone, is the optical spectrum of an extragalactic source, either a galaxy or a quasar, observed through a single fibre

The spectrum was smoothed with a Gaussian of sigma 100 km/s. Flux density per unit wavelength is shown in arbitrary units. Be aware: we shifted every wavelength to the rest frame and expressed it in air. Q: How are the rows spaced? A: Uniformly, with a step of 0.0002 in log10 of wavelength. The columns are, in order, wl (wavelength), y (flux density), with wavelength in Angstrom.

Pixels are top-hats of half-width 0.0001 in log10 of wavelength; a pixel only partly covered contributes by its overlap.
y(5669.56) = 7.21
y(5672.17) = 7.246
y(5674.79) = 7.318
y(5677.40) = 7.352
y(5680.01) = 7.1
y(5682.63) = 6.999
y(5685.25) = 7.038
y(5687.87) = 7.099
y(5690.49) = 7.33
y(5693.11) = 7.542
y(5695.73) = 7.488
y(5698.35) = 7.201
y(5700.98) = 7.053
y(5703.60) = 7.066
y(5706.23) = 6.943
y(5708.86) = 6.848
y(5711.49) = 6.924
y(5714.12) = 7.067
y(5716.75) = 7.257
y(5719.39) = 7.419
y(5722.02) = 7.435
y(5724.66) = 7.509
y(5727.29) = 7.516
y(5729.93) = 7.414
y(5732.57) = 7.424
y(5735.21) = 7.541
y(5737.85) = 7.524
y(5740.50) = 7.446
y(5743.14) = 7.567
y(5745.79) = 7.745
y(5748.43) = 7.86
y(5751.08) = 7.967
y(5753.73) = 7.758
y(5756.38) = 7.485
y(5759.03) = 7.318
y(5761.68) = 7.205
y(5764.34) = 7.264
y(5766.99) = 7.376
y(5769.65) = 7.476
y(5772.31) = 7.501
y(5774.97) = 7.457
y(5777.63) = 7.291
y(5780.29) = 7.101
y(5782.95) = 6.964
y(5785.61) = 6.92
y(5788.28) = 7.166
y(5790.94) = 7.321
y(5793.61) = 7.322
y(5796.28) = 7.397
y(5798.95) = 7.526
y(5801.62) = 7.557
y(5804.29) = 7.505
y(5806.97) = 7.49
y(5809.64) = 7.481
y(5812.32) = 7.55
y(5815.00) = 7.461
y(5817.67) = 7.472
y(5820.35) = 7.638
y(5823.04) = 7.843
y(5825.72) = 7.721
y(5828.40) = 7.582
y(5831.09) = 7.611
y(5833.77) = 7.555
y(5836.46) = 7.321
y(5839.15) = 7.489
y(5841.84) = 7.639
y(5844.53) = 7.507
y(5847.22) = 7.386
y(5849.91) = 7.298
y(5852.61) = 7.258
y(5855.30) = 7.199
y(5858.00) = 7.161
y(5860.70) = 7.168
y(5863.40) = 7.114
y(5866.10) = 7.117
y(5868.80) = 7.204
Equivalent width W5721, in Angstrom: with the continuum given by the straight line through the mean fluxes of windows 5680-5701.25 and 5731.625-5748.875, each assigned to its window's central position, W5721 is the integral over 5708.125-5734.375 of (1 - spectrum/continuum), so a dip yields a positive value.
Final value 0.5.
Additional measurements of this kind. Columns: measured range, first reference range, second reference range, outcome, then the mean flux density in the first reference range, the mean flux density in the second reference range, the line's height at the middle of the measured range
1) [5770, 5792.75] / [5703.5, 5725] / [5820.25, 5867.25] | 0.19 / 7.15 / 7.42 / 7.29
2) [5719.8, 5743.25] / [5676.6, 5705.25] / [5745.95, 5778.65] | -0.33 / 7.2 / 7.51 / 7.38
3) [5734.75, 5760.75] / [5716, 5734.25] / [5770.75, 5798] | -0.90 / 7.43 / 7.25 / 7.36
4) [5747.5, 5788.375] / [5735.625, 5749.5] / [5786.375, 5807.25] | 0.71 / 7.62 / 7.39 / 7.51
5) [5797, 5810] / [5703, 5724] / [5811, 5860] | -0.21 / 7.13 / 7.48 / 7.39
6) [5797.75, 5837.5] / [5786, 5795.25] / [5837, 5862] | -1.47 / 7.24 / 7.34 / 7.29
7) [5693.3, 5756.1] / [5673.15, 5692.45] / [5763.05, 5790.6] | -1.53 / 7.19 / 7.26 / 7.22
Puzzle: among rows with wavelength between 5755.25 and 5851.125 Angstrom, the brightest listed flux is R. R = 7.843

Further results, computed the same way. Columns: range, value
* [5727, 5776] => 7.967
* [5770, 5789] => 7.501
